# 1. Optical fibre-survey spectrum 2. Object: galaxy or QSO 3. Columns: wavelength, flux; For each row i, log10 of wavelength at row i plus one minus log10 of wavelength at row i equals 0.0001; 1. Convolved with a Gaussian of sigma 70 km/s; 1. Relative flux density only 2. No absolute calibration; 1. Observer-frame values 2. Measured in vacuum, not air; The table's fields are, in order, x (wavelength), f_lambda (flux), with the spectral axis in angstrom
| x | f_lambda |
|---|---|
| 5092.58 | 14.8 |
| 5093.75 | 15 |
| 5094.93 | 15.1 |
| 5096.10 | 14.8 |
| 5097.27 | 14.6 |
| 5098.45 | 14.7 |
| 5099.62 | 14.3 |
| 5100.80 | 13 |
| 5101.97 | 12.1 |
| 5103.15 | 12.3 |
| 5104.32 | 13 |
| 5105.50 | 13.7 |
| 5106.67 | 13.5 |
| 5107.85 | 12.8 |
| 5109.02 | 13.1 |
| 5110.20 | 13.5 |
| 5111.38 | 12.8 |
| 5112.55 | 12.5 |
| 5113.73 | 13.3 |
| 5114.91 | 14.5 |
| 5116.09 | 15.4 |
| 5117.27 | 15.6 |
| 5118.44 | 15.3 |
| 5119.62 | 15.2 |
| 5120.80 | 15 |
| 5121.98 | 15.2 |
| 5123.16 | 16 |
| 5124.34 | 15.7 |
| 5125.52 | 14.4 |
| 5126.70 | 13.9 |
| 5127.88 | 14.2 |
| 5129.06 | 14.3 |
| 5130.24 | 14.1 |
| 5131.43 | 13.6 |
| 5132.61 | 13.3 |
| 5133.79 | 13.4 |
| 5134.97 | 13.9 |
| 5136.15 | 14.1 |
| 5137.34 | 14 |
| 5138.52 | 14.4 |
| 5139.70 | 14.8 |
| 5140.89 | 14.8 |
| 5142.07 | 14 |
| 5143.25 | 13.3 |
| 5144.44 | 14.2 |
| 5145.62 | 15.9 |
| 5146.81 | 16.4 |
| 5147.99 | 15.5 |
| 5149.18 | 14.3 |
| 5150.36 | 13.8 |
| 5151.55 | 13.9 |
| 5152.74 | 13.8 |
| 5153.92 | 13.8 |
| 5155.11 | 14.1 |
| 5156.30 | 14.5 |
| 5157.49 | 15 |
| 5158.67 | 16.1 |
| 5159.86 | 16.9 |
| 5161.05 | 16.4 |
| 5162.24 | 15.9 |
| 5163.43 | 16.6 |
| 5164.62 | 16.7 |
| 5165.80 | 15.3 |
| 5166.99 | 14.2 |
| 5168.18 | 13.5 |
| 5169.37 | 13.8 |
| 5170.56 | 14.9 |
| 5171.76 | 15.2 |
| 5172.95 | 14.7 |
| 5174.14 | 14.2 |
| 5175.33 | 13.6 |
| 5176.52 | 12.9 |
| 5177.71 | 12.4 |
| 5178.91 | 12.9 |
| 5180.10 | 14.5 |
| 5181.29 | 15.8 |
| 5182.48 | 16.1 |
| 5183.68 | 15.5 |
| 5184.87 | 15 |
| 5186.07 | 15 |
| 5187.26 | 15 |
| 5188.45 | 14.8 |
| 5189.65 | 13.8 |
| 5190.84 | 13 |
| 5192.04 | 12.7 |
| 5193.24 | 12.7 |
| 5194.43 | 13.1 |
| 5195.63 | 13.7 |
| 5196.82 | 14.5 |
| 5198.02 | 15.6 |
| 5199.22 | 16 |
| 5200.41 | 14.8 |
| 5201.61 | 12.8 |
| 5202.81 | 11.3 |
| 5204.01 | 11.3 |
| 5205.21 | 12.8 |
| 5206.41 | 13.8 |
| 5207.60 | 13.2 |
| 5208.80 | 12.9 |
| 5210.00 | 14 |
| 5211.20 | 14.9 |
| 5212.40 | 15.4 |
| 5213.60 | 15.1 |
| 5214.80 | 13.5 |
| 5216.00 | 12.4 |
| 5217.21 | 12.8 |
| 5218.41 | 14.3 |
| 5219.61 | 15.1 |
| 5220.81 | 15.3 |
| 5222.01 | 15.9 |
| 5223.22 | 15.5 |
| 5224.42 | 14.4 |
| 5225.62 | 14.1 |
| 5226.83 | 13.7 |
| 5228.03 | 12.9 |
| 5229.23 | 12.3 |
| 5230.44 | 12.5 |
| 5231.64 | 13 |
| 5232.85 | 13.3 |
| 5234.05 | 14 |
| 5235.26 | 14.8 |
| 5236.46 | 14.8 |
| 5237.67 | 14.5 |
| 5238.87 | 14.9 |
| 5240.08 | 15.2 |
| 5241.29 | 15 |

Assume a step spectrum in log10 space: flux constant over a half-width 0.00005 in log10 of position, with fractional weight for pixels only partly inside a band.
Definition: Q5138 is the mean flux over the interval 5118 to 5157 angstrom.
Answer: 14.5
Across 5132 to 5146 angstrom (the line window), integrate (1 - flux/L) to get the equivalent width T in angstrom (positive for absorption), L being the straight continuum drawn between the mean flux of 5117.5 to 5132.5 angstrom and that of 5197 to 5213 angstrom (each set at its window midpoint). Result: 0.4 angstrom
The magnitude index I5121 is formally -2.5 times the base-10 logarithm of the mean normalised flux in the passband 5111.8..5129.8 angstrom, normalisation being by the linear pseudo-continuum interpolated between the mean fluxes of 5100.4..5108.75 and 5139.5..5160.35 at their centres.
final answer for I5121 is -0.09 mag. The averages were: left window 12.9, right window 14.7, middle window 14.7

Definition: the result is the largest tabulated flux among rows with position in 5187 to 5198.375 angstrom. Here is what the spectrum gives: 15.6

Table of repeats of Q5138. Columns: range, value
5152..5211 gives 14.3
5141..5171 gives 14.9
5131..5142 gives 14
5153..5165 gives 15.5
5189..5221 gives 13.7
